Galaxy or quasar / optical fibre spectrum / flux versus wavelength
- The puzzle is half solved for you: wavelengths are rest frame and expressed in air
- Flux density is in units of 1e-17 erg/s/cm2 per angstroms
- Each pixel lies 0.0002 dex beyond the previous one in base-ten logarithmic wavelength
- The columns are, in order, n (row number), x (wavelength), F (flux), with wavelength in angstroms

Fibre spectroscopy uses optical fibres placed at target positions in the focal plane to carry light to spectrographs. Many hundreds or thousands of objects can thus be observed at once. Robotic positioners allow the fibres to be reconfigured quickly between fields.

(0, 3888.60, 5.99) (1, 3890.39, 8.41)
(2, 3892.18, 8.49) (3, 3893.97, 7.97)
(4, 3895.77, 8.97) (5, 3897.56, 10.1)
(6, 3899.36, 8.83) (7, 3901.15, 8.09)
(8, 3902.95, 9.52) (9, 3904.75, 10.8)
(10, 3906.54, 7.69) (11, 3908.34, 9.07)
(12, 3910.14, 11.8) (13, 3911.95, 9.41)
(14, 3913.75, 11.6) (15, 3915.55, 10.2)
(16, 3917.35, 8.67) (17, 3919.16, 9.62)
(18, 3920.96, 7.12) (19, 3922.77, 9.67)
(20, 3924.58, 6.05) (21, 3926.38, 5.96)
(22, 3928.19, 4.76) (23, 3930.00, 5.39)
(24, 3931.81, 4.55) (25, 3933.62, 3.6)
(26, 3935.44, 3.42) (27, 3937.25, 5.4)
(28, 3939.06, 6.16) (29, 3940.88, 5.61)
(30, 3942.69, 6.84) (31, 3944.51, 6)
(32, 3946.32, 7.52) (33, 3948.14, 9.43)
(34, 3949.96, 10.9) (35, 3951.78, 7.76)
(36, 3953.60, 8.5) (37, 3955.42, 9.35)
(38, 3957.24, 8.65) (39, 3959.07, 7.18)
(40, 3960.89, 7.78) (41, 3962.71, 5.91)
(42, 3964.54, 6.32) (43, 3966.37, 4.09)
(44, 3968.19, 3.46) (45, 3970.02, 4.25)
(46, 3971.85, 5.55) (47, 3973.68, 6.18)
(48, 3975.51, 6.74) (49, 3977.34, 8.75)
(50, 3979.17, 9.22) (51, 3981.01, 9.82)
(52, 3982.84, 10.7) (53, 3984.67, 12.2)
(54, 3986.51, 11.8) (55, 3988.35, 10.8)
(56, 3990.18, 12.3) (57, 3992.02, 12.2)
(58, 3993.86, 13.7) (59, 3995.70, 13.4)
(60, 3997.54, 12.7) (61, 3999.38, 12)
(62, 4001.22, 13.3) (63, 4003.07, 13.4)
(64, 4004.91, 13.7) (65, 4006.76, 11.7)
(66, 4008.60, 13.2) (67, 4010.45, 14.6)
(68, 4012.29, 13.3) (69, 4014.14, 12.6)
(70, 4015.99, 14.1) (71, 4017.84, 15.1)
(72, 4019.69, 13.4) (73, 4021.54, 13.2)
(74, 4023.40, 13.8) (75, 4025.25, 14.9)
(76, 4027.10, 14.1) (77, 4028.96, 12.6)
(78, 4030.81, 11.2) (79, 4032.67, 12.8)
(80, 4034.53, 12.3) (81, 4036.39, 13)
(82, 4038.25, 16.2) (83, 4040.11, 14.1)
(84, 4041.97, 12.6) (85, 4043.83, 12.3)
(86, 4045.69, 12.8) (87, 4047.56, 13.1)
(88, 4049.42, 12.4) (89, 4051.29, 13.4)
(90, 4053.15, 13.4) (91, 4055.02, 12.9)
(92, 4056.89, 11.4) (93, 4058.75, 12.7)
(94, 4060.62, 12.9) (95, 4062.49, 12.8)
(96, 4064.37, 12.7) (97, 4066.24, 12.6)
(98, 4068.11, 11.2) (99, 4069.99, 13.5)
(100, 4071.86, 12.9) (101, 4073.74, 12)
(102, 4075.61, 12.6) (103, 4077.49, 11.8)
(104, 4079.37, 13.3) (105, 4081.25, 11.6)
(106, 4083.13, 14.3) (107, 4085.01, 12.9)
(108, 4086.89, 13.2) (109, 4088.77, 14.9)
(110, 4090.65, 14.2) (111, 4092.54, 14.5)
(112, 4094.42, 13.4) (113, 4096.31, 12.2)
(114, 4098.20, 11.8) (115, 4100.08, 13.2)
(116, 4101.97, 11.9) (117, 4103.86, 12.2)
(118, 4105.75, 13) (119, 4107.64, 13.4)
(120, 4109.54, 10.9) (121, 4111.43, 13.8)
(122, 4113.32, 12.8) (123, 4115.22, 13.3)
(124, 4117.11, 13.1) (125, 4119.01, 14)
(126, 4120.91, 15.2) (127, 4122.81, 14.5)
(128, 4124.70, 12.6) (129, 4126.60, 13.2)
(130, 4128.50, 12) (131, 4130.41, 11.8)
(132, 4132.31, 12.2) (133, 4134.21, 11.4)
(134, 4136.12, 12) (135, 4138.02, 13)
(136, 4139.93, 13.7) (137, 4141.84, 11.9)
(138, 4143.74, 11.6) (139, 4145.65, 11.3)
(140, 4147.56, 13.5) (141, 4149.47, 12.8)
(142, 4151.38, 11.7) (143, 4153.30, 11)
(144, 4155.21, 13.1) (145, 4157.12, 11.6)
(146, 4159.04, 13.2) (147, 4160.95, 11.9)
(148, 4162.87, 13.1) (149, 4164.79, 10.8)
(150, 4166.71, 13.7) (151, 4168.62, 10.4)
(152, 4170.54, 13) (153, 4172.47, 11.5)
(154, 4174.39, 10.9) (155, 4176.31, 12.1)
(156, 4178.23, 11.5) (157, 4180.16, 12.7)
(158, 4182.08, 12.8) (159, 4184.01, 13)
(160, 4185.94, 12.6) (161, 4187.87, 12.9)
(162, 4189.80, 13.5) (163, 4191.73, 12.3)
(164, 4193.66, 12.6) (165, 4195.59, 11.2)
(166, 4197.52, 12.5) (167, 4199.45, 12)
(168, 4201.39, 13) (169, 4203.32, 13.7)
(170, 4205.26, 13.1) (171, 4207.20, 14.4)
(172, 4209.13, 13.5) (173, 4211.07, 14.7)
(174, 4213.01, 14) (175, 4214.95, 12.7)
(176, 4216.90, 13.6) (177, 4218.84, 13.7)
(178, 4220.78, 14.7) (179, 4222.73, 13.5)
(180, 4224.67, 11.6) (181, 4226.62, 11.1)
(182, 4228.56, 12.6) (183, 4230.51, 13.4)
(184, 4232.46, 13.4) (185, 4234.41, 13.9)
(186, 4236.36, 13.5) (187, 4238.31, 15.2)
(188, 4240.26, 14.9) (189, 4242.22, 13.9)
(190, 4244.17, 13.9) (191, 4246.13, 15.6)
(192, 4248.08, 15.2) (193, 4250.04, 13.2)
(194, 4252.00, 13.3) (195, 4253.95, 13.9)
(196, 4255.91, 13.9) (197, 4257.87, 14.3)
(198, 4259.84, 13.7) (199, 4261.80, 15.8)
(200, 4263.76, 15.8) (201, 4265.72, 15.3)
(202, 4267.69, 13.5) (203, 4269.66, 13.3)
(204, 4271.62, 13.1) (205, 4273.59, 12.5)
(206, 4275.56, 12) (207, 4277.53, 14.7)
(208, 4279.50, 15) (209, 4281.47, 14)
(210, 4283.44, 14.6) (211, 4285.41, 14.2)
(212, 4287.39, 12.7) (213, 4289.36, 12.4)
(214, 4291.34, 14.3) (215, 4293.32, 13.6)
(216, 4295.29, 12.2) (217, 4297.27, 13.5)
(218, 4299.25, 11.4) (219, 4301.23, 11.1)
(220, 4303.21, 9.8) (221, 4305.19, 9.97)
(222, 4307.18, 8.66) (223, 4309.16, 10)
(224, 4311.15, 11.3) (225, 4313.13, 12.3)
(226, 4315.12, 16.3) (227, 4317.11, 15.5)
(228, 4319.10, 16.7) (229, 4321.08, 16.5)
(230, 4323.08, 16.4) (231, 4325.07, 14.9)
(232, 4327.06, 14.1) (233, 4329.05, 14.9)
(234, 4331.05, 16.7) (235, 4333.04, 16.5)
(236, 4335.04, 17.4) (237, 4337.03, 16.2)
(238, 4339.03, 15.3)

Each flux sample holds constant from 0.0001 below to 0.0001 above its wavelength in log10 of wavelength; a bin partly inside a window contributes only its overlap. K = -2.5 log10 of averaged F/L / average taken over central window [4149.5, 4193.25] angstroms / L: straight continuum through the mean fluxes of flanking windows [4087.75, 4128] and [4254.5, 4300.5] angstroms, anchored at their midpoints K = 0.098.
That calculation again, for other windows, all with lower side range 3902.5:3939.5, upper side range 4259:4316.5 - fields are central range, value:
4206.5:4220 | -0.16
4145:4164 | -0.12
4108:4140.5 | -0.21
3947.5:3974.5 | 0.17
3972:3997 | -0.22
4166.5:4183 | -0.06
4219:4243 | -0.11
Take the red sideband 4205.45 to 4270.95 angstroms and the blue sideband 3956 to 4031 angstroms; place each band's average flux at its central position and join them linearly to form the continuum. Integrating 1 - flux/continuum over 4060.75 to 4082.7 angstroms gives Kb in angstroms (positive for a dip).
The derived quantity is -1.3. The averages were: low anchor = 10.8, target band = 12.5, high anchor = 13.9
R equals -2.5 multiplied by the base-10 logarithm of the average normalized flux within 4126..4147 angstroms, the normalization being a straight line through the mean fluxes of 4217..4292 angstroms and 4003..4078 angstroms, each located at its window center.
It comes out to 0.10 mag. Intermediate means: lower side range 13.1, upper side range 13.8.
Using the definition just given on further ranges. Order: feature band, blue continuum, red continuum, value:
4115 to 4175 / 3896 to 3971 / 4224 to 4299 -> -0.09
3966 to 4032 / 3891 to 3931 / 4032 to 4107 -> -0.03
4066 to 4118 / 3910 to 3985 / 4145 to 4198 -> -0.22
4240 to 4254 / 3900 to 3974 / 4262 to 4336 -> -0.11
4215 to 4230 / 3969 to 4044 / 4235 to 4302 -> 0.04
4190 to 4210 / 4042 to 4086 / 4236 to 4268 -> 0.09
